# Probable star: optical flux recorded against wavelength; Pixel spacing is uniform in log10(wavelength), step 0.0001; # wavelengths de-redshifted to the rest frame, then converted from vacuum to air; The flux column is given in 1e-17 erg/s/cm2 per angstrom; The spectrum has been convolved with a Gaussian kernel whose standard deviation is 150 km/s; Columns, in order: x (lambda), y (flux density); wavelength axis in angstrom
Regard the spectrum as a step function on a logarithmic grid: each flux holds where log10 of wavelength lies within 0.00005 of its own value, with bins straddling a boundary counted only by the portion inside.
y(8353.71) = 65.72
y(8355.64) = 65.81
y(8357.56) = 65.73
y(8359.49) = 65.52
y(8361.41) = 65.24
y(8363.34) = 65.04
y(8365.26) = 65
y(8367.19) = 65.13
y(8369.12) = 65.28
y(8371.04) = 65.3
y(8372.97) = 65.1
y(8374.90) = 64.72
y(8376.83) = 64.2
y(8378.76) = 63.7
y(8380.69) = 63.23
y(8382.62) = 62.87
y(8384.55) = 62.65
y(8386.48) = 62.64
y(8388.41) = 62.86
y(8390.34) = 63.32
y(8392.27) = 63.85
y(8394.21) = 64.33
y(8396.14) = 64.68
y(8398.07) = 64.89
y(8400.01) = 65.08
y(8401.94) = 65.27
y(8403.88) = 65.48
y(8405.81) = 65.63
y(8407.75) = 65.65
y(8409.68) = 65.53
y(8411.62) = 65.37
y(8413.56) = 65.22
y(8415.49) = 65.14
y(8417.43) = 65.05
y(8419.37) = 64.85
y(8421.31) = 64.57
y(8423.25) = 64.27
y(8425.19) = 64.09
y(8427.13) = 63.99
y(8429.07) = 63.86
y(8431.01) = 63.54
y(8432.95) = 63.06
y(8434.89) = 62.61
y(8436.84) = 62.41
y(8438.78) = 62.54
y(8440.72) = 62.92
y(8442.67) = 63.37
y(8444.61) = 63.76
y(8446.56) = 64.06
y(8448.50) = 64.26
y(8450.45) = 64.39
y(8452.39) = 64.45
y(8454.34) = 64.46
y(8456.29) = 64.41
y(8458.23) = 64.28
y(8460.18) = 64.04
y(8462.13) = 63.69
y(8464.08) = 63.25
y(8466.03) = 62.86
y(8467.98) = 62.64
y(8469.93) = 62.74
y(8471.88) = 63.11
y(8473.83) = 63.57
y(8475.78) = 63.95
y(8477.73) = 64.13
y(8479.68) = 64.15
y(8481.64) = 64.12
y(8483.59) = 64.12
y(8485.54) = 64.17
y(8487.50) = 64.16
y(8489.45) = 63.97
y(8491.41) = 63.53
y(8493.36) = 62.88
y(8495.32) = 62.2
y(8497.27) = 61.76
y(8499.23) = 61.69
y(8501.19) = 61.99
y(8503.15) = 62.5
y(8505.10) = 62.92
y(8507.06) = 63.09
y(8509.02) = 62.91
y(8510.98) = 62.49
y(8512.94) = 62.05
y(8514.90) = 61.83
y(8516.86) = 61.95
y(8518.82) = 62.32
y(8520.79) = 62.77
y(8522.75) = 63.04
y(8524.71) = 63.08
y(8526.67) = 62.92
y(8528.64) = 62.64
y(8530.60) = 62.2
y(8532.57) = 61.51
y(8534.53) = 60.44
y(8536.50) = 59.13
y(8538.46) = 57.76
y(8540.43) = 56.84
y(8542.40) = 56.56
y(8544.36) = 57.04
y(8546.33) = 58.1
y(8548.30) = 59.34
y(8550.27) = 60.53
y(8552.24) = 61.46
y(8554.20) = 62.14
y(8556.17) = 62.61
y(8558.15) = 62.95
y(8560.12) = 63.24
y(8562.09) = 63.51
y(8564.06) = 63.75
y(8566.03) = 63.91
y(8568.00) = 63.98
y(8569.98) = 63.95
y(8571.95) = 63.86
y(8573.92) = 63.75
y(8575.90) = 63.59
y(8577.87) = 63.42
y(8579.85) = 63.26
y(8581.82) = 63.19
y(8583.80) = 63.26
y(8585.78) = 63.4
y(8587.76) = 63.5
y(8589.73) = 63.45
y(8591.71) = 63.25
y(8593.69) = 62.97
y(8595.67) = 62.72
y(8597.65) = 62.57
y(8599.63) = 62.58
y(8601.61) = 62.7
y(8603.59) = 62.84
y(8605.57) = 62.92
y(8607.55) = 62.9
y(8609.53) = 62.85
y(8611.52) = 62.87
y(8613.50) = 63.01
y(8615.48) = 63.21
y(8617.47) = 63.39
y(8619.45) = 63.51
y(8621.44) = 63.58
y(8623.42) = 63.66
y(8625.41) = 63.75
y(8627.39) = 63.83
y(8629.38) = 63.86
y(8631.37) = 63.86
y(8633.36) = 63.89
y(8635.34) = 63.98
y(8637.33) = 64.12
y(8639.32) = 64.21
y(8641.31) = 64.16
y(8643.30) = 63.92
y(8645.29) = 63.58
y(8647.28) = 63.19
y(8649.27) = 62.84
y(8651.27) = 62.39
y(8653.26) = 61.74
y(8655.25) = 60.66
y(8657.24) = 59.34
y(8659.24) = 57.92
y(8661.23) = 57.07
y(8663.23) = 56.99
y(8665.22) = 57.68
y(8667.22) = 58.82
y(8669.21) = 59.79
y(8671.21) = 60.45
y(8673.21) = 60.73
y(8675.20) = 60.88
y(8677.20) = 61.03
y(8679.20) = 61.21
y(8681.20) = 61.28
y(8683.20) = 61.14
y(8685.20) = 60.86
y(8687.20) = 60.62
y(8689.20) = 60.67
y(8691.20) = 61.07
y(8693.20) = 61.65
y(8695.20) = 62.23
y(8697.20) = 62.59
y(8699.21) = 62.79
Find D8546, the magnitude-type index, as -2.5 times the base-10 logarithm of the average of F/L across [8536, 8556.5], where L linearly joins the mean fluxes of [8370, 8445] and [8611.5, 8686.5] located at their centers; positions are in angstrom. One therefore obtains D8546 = 0.066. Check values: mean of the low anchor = 64.2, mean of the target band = 59.1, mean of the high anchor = 61.9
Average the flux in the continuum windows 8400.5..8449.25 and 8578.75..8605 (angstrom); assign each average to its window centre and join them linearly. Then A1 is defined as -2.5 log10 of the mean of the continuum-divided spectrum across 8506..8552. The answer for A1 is 0.05 mag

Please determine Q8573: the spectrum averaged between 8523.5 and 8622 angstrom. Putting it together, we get 62.2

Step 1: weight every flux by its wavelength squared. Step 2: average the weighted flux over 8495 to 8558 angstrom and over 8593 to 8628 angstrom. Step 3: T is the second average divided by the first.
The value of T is 1.05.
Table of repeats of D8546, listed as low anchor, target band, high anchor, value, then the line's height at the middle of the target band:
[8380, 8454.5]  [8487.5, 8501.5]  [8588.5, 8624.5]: 0.02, 63.7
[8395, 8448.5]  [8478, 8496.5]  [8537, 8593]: -0.01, 63.3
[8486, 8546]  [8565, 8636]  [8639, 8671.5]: -0.04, 61.1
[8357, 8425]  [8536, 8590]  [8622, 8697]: 0.01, 62.7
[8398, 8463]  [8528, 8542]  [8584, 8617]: 0.06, 63.5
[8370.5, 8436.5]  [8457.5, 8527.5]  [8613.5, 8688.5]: 0.01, 63.4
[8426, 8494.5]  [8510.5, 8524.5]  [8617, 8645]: 0.02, 63.7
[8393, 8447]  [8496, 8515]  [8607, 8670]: 0.02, 63.5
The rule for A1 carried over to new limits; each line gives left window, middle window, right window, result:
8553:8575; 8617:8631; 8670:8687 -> -0.03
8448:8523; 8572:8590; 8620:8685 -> -0.02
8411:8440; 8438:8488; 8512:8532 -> -0.01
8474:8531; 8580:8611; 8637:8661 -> -0.01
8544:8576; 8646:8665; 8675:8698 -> 0.02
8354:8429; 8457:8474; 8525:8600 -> 0.00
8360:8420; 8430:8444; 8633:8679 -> 0.02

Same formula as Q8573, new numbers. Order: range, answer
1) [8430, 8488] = 63.6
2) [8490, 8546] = 61.5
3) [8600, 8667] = 62.4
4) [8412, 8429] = 64.6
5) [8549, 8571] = 62.9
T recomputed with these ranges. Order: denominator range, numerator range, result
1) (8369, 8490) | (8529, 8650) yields 1.01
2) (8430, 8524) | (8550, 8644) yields 1.03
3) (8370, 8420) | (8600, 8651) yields 1.04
